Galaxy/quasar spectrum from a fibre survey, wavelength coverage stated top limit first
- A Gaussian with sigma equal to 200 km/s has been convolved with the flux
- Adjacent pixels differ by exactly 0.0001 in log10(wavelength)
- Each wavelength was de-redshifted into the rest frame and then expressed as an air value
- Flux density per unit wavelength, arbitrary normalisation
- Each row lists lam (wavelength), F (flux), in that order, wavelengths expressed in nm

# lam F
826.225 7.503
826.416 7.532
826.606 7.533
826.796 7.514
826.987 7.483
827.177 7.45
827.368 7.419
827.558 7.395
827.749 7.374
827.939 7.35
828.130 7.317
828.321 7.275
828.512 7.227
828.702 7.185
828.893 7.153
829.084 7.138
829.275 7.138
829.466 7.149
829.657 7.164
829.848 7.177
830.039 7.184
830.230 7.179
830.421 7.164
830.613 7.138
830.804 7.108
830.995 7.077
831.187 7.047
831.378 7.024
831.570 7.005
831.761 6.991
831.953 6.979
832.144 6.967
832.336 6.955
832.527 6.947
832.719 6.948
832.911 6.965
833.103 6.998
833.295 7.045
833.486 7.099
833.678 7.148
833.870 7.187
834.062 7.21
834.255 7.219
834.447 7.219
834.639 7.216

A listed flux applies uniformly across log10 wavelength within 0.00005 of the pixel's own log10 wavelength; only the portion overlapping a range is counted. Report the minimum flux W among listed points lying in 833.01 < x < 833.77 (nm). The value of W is 6.998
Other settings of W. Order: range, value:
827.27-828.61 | 7.227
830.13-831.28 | 7.047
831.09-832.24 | 6.967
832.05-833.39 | 6.947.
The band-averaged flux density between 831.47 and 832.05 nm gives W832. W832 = 6.99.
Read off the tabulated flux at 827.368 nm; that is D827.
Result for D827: 7.419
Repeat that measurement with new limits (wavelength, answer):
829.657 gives 7.164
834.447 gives 7.219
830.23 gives 7.179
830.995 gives 7.077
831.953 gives 6.979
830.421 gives 7.164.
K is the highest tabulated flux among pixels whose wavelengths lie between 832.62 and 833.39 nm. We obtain 7.045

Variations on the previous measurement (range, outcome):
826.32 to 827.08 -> 7.533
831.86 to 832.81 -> 6.979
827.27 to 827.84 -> 7.419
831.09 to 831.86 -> 7.047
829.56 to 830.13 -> 7.184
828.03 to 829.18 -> 7.317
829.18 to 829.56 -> 7.149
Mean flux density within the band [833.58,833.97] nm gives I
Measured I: 7.17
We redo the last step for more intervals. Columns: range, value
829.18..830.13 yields 7.16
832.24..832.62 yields 6.96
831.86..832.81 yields 6.96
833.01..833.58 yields 7.06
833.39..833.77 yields 7.14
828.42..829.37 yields 7.17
